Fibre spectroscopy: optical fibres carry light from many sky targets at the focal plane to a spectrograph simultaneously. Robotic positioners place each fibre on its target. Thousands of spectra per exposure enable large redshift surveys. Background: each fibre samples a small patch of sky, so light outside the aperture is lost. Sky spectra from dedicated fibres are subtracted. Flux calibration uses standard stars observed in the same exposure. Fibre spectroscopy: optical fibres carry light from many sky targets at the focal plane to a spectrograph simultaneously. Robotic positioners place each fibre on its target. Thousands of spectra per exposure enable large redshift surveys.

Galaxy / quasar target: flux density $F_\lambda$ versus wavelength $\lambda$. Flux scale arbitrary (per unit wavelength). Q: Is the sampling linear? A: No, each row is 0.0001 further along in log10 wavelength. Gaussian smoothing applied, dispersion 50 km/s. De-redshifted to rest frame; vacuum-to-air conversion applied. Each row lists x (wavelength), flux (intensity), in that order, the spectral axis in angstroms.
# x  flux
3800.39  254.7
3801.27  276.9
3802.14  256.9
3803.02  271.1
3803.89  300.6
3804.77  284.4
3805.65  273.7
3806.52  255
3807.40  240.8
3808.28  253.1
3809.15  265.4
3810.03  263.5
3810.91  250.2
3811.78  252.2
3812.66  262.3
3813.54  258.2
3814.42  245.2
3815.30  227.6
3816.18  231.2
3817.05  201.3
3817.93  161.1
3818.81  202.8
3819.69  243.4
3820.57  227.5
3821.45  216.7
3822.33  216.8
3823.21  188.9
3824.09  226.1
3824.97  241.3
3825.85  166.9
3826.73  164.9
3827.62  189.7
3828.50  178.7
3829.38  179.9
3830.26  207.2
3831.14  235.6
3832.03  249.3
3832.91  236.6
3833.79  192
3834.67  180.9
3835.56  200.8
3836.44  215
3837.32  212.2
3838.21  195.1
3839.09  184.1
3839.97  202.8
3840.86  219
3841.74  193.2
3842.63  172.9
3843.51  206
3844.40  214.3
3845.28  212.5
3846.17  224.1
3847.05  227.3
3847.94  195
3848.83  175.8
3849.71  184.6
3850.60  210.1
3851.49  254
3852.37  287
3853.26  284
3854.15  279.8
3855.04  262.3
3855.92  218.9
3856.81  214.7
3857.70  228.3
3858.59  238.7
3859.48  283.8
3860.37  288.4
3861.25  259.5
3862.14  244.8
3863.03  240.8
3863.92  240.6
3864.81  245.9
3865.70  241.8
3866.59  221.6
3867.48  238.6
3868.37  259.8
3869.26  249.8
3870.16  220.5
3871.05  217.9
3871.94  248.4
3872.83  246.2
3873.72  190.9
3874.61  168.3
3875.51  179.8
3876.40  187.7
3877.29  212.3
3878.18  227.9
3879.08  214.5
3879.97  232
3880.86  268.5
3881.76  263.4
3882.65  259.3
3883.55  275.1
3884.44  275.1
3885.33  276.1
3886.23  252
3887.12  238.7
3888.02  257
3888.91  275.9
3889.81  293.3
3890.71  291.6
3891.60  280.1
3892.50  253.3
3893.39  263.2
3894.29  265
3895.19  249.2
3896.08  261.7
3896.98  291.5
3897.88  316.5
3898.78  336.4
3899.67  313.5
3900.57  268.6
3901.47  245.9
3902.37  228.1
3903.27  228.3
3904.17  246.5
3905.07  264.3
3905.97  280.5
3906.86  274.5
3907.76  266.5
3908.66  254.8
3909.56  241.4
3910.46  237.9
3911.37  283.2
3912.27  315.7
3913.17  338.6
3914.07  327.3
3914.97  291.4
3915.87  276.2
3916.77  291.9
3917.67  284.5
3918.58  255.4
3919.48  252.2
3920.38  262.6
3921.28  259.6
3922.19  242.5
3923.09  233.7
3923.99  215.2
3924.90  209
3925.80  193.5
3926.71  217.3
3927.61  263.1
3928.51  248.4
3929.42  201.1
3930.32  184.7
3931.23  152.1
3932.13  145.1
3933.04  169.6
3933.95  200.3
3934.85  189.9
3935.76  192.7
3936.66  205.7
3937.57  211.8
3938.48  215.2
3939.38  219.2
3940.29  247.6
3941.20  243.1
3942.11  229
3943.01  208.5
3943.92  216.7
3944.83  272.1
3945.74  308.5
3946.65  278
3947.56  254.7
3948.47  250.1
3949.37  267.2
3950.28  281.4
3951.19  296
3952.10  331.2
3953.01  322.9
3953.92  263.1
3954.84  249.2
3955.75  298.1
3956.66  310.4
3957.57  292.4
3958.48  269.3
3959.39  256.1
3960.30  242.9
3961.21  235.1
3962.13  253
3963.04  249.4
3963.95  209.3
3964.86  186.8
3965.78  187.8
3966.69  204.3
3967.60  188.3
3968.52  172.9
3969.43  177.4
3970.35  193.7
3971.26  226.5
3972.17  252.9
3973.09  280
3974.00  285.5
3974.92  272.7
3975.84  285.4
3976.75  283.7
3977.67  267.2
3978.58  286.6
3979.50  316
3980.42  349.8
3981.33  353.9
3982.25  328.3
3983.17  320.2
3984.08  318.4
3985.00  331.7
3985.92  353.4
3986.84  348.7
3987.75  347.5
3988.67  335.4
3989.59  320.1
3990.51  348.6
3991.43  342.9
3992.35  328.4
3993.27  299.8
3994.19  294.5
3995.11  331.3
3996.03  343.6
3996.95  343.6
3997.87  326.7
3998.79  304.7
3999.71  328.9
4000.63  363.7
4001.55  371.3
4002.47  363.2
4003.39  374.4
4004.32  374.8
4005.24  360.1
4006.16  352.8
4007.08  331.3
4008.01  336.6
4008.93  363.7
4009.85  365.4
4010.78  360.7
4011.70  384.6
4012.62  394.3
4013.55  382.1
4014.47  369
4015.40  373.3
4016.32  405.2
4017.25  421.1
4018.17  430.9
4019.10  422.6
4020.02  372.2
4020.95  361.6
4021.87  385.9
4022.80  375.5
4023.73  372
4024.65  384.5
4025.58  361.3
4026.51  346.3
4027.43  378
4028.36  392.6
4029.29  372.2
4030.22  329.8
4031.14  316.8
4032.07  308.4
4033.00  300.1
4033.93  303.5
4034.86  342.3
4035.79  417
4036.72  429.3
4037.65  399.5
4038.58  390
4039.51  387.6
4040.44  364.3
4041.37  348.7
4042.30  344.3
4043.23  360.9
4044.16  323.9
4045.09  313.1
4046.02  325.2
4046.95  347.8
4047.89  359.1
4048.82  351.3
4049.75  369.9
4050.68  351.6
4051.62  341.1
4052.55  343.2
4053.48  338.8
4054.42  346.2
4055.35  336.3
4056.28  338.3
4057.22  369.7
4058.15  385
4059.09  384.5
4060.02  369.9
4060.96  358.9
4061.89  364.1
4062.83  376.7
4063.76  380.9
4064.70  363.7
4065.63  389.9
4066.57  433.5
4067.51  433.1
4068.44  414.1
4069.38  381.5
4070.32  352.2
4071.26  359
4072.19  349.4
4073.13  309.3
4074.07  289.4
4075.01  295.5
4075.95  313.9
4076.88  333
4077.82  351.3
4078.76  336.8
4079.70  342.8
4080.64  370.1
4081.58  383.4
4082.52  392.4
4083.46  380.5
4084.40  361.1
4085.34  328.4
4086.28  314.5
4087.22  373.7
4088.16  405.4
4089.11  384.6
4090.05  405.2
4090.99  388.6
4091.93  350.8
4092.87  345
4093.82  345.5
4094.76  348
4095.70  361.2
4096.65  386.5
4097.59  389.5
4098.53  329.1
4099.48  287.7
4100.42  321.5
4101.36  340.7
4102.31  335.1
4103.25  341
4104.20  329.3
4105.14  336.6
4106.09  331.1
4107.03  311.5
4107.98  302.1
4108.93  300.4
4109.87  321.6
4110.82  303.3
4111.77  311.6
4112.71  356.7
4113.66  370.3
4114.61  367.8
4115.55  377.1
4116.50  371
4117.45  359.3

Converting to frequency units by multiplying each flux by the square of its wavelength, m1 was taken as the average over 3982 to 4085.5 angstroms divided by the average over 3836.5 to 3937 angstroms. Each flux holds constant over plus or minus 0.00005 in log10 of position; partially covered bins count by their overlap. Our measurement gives 1.59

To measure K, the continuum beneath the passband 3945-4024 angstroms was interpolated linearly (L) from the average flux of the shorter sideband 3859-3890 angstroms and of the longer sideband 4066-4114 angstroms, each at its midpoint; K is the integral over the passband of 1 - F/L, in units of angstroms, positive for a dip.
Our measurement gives -3.7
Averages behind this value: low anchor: 242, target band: 312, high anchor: 350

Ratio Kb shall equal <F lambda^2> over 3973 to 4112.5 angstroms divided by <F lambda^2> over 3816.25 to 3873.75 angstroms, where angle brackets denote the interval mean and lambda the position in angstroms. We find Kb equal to 1.75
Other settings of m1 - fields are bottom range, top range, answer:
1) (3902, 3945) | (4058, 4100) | 1.64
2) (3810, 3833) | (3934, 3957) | 1.24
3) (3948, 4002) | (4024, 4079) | 1.29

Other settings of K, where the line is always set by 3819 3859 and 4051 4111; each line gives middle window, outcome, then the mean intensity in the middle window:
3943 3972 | 3.4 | 249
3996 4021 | -4.5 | 368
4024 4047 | -2.0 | 356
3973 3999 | -1.8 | 320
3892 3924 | -2.1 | 271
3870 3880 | 1.0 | 211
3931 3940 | 2.6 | 192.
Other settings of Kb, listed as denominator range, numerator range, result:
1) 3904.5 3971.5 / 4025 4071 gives 1.57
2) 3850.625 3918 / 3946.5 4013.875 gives 1.23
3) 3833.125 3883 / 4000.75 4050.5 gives 1.76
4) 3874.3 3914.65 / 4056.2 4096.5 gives 1.52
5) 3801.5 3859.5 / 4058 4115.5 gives 1.79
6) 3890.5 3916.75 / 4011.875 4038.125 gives 1.44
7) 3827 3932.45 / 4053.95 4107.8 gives 1.64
